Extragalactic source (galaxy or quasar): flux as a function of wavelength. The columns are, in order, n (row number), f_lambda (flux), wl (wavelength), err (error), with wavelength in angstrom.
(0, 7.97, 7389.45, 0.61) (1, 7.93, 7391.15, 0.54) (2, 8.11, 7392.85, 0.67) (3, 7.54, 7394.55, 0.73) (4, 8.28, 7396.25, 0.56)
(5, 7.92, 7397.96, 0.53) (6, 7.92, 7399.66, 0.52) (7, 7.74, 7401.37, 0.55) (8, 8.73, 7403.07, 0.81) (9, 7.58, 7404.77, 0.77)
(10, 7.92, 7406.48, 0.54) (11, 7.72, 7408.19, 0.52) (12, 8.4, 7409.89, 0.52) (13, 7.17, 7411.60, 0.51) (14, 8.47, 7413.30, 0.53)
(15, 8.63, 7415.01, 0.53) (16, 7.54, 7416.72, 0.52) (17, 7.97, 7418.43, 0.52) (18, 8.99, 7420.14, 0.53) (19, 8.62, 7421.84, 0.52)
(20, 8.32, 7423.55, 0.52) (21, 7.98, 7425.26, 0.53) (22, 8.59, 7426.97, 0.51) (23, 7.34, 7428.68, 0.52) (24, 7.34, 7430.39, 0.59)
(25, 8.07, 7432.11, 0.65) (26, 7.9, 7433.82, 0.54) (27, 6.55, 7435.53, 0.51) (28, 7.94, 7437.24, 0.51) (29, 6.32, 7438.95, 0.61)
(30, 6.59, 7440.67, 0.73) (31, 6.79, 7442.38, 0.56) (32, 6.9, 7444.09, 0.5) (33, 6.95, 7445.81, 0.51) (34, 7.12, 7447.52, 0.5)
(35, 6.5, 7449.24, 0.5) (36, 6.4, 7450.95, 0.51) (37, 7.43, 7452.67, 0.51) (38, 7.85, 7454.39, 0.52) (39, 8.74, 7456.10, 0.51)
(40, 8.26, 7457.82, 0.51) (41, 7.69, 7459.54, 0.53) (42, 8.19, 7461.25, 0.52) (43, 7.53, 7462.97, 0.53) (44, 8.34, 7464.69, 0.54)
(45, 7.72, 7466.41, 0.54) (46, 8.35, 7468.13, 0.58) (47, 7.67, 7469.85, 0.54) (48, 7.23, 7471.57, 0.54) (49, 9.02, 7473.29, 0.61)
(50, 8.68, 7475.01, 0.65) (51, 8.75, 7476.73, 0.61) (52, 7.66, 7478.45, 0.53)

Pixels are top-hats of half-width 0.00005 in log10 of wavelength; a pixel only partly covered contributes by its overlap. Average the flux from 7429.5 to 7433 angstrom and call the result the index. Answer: 7.69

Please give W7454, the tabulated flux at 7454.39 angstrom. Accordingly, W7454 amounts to 7.85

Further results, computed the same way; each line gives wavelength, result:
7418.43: 7.97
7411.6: 7.17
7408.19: 7.72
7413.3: 8.47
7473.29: 9.02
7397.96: 7.92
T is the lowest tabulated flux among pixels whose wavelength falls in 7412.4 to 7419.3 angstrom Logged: 7.54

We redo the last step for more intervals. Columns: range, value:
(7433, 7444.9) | 6.32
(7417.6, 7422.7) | 7.97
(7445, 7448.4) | 6.95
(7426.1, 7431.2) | 7.34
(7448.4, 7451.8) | 6.4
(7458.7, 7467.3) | 7.53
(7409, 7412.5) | 7.17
